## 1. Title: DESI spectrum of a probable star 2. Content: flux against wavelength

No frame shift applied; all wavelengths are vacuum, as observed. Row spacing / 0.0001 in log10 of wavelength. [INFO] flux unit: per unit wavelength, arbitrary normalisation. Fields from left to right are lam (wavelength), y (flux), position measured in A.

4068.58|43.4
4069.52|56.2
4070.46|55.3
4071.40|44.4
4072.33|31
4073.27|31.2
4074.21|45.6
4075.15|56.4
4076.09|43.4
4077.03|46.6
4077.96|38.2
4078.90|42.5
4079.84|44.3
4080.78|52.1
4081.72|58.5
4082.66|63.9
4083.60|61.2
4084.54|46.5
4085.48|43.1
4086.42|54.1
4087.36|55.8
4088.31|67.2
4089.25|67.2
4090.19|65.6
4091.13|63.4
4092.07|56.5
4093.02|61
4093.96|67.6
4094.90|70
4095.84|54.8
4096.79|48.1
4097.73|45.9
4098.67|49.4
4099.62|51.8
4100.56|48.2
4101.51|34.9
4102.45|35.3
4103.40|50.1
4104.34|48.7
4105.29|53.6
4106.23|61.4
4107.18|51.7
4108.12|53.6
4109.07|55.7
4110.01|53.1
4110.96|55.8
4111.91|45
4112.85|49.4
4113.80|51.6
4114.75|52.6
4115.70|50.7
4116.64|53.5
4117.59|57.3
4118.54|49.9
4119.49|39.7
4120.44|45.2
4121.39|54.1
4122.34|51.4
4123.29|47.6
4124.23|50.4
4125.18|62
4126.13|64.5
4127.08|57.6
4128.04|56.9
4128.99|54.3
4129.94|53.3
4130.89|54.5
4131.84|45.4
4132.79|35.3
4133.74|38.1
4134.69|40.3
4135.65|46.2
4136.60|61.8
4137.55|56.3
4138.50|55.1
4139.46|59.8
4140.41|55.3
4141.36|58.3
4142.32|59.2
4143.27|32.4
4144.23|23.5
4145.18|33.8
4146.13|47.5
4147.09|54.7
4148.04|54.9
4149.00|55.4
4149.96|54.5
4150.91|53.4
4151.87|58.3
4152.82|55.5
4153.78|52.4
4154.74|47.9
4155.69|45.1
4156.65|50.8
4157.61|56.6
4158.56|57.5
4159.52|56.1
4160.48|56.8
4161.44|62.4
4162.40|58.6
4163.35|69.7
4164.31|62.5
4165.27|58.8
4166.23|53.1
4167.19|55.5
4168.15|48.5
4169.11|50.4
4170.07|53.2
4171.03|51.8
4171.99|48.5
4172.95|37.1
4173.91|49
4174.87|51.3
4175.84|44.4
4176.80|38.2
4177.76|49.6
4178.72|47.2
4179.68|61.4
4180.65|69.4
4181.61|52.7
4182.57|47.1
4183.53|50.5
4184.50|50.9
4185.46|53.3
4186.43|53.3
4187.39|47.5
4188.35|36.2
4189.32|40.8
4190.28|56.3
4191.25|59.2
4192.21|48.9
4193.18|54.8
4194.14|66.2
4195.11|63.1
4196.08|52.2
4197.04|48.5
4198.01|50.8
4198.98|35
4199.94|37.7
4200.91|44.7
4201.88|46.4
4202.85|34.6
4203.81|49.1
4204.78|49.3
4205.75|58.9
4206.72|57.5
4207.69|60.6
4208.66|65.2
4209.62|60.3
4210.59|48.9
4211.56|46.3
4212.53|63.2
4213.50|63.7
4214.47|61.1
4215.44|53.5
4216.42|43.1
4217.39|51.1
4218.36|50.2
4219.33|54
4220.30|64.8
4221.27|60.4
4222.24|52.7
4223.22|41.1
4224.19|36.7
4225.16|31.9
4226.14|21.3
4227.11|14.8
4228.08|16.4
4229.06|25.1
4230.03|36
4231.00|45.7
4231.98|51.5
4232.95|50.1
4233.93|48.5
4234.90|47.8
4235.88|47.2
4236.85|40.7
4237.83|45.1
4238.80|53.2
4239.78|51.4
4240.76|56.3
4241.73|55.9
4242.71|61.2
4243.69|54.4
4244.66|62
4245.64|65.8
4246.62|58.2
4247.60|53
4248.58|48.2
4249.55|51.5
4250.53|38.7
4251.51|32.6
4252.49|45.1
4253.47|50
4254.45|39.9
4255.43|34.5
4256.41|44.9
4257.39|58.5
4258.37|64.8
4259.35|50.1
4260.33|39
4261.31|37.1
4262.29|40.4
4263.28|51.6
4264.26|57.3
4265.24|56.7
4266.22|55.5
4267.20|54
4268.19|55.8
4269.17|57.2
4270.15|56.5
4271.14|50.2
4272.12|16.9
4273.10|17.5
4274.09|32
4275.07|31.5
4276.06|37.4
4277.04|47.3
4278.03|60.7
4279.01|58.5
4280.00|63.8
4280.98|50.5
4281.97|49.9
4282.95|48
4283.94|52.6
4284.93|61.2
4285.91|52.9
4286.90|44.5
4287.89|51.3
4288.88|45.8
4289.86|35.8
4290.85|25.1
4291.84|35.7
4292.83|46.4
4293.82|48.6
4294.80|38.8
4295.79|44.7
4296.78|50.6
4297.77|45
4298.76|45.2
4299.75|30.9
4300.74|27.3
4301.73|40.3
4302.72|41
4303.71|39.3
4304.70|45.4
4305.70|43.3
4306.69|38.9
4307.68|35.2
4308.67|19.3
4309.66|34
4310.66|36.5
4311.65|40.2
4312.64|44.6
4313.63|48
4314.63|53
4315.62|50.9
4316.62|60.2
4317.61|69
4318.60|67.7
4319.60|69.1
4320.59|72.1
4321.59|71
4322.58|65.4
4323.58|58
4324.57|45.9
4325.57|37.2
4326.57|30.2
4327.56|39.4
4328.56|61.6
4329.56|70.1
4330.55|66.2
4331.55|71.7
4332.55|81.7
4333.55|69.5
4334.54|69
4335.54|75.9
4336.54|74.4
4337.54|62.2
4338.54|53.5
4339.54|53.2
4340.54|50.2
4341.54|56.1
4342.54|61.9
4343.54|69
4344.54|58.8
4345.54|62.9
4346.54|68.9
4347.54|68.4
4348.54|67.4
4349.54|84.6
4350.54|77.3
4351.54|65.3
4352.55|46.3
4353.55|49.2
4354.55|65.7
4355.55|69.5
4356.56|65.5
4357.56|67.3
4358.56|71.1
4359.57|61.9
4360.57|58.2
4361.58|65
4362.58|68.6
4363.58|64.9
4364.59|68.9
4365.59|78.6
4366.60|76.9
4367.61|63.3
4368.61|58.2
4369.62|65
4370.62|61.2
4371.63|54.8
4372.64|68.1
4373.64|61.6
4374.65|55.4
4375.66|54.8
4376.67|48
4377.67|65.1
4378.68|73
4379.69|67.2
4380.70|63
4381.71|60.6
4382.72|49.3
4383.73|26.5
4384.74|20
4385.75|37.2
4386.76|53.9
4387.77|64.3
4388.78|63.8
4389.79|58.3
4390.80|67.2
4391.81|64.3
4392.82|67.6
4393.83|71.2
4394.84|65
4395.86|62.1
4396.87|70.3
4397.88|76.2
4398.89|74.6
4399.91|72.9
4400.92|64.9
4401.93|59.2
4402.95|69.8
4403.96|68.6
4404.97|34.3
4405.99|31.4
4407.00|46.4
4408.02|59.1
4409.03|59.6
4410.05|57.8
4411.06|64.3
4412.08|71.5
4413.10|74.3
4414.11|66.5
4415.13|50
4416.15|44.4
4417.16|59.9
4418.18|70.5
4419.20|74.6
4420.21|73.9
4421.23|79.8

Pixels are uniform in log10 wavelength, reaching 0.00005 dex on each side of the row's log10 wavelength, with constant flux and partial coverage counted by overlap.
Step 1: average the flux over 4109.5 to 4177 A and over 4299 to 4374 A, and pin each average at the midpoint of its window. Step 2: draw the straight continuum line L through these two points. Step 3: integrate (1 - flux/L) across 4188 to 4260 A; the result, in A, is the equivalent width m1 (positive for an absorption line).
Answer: 7.2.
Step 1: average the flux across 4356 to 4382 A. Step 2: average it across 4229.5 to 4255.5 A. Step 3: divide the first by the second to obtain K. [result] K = 1.30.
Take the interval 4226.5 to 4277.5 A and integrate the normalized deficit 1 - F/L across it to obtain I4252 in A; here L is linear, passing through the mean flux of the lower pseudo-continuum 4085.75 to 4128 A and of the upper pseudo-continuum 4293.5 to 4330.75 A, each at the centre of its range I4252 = 3.7 A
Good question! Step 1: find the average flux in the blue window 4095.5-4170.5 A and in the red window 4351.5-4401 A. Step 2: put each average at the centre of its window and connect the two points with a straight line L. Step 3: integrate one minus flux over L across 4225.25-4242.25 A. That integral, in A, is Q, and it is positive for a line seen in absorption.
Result 4.41 A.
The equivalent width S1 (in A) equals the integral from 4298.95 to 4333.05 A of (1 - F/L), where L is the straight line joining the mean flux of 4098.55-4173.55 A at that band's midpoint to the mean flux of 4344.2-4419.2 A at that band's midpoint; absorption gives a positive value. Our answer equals 5.21 A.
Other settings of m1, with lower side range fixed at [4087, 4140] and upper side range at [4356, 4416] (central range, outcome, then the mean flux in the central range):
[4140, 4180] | 1.98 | 51.7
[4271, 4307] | 9.35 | 43.1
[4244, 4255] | 1.44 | 49.5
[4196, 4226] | 2.93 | 50.4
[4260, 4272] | 1.55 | 50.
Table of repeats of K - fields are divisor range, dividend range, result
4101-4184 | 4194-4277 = 0.93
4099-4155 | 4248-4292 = 0.92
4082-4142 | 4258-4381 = 1.03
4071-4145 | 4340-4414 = 1.21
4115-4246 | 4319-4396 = 1.22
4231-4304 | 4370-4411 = 1.25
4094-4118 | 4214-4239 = 0.85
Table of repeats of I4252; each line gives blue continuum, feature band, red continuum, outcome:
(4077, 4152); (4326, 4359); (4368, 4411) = -3.4 A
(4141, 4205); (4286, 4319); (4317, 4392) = 8.7 A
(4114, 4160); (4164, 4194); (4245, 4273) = -0.5 A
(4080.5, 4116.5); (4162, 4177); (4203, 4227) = 0.0 A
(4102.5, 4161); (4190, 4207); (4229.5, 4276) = -0.4 A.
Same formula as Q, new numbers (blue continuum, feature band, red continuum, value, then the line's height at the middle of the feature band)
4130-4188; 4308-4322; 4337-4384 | 1.8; 60.1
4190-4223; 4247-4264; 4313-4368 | 3.2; 56.8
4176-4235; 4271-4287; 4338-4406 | 2.7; 54.5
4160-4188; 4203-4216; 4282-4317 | -1.6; 50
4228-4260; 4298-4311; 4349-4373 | 4.6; 57.3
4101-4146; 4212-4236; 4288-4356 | 3.1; 51.9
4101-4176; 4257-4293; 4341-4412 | 6.3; 57.4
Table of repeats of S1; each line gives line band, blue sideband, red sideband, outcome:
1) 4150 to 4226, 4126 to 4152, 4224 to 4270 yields -5.0 A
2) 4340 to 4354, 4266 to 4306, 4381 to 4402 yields -2.6 A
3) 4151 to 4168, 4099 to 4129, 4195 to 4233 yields -2.3 A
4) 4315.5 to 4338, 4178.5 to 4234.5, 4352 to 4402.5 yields -1.9 A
